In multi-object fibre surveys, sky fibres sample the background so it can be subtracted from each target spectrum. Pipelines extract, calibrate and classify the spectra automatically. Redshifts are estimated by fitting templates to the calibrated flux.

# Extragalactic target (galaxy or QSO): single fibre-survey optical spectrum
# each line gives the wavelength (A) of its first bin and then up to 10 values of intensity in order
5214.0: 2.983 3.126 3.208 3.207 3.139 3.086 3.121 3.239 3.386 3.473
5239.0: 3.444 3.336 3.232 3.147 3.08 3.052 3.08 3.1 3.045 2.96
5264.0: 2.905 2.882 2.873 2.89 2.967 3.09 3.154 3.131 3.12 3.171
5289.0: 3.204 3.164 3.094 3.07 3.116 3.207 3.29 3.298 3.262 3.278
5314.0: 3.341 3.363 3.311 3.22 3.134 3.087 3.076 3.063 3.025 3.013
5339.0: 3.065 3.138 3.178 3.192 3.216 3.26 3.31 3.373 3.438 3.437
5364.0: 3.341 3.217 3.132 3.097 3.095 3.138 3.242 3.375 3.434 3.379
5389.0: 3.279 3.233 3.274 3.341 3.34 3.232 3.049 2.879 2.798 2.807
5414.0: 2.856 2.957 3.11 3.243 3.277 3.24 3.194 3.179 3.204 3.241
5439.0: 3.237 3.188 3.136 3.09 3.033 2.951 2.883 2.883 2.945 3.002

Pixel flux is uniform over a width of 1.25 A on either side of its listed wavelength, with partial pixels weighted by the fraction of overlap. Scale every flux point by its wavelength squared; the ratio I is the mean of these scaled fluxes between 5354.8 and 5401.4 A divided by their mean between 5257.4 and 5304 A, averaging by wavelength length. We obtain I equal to 1.1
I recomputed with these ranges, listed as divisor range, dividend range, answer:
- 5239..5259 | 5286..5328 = 1.04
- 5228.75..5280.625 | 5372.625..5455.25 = 1.07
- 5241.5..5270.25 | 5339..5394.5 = 1.12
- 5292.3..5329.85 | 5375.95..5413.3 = 1.02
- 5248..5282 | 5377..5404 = 1.15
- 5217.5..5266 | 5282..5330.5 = 1.04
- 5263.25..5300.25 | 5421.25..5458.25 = 1.08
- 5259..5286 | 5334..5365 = 1.11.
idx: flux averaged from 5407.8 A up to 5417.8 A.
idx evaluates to 2.86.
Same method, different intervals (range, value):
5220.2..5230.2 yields 3.14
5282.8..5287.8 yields 3.15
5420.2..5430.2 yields 3.24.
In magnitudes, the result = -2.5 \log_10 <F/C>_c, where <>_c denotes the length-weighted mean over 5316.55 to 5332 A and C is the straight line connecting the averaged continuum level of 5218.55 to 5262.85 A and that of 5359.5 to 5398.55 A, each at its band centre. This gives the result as 0.02 mag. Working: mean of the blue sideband 3.18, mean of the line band 3.17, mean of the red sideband 3.27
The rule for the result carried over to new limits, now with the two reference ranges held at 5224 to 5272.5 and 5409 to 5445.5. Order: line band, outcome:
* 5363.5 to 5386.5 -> -0.038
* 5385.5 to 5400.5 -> -0.062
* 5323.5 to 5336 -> 0.019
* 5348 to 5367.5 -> -0.069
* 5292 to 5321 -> -0.039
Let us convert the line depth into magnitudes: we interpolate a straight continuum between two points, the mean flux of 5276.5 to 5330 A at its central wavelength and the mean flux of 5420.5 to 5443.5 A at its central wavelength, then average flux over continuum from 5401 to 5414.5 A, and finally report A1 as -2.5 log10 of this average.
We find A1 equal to 0.10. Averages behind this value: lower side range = 3.19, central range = 2.92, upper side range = 3.22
